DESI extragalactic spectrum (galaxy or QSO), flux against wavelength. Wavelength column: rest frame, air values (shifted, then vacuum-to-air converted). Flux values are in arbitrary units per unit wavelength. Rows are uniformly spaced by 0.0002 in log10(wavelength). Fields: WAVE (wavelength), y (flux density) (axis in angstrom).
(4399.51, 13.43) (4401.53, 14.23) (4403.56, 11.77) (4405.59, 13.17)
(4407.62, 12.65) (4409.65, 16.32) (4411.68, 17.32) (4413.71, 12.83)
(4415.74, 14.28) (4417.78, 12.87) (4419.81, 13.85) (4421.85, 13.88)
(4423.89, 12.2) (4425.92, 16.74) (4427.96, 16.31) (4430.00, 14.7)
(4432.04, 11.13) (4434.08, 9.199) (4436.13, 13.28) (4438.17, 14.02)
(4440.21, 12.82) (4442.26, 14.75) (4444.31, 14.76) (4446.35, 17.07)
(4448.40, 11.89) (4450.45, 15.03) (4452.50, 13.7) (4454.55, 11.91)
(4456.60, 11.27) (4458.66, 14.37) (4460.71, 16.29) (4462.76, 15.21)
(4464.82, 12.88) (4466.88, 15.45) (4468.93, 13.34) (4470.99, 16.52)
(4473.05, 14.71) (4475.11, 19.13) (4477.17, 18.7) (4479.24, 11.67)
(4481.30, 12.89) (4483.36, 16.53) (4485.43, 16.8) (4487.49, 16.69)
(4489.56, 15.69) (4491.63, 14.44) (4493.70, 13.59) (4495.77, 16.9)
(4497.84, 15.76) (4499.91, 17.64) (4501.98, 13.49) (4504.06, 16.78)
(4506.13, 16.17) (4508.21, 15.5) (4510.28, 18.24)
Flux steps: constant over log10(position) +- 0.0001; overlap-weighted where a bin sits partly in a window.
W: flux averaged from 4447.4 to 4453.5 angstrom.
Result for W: 13.5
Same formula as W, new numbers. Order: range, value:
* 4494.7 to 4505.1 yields 16.1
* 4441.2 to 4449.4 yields 14.6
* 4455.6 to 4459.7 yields 12.8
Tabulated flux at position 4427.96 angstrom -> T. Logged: 16.31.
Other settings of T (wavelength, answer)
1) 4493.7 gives 13.59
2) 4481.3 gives 12.89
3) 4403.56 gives 11.77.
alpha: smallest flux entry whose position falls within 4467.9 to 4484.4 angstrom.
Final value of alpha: 11.67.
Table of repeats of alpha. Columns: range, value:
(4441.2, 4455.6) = 11.89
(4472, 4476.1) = 14.71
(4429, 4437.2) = 9.199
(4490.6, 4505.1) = 13.49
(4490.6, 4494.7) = 13.59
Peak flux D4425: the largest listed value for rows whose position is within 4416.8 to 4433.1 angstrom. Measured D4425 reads 16.74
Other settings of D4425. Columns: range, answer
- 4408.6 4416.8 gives 17.32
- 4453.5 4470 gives 16.29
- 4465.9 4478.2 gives 19.13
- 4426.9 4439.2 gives 16.31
